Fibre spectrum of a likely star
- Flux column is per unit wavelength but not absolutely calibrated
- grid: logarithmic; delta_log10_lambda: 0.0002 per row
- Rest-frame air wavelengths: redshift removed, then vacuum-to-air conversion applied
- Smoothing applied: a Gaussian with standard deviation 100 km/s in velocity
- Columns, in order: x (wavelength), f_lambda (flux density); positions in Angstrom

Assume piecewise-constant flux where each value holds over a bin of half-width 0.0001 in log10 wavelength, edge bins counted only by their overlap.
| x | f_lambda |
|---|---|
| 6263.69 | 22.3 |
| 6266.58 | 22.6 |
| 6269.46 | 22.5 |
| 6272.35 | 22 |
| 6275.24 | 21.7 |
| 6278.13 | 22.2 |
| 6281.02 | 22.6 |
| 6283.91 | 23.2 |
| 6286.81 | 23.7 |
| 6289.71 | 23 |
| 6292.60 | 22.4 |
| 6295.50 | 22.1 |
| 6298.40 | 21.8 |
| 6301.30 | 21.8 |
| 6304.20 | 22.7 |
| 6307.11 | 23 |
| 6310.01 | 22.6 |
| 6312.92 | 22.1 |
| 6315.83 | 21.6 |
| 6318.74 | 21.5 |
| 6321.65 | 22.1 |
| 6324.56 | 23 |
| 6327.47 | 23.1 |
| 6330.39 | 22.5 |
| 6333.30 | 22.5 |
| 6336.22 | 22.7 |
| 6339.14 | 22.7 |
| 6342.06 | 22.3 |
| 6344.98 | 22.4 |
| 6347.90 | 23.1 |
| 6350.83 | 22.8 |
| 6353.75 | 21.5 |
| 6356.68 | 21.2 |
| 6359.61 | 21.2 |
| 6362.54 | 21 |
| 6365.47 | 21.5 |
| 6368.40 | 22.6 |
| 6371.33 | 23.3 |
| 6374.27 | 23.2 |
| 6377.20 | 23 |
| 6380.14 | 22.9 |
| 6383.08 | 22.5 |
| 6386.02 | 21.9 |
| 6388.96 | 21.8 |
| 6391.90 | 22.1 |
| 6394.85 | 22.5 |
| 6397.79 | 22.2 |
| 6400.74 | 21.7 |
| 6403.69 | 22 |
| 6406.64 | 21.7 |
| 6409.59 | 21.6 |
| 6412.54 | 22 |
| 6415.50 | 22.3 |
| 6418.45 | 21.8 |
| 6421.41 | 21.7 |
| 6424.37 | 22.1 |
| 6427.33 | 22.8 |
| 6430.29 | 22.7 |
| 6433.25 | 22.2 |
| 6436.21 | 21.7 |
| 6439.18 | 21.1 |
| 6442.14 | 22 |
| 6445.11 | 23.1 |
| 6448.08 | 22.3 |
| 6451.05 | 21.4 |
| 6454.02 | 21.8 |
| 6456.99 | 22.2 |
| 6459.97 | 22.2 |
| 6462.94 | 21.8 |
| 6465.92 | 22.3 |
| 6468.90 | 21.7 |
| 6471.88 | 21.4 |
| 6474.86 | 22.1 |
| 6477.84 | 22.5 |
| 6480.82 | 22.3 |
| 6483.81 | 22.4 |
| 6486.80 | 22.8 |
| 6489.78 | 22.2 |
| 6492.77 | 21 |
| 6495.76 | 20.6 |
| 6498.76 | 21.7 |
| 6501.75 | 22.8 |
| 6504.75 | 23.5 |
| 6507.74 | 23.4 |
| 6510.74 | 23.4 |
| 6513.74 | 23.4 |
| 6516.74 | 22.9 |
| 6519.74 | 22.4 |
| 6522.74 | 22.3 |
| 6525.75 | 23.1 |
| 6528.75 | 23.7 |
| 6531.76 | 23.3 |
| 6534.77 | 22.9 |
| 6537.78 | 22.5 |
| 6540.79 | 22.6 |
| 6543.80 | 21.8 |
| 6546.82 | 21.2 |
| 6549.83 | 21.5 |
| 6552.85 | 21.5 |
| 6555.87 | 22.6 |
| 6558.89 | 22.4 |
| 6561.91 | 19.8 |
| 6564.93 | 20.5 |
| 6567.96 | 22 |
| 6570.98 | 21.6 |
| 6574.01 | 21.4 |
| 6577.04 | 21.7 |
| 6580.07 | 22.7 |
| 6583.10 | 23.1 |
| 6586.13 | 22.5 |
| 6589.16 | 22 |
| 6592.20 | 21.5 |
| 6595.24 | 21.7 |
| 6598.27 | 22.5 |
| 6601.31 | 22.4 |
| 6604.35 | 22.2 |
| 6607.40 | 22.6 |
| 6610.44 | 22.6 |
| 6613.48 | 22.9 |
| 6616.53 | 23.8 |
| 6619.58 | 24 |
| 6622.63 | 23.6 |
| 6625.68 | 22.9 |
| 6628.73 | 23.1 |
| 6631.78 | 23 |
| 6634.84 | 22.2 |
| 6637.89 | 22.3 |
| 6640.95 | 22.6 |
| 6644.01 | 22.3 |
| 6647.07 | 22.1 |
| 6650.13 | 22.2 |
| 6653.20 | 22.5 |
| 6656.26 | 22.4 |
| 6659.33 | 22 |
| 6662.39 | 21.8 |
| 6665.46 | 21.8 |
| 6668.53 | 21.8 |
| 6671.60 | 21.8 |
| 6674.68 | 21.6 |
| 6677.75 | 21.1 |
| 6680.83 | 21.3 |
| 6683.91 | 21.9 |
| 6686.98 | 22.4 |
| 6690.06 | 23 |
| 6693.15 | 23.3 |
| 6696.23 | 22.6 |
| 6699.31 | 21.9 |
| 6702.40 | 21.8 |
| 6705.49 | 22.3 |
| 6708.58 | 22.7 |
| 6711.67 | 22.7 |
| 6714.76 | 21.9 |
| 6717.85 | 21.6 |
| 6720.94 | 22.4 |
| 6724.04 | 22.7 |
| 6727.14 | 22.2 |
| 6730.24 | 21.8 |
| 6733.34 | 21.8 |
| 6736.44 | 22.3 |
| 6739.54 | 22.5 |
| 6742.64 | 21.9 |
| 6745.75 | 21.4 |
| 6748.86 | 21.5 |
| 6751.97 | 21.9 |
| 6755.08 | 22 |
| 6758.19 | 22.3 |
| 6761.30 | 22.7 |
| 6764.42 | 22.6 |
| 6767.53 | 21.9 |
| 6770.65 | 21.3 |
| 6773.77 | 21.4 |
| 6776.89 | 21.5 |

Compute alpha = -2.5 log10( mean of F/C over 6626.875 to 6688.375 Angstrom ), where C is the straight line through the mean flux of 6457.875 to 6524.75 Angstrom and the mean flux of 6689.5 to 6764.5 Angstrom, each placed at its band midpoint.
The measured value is 0.006 mag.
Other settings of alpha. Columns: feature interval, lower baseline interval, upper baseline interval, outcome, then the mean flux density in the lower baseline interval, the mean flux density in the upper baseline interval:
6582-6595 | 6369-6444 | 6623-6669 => 0.01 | 22.2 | 22.4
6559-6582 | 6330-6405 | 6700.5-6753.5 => 0.03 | 22.3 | 22.1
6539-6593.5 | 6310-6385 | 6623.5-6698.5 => 0.02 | 22.3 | 22.3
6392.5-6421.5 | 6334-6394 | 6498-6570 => 0.02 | 22.3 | 22.4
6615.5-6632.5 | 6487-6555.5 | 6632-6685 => -0.06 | 22.5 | 22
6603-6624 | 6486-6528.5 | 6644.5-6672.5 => -0.04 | 22.6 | 22.1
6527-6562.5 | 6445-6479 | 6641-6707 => -0.01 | 22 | 22.1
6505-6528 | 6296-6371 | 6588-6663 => -0.03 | 22.2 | 22.5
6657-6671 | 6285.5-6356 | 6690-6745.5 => 0.02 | 22.4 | 22.3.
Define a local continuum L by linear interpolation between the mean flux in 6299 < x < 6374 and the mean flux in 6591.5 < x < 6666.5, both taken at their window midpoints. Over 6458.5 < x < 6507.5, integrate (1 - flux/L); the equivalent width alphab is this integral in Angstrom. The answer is 0.64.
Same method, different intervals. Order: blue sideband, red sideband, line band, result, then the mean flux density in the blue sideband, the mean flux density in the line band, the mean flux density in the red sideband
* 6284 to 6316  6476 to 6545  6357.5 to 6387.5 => 0.3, 22.5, 22.3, 22.6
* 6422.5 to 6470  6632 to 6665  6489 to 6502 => 0.4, 22.1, 21.5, 22.3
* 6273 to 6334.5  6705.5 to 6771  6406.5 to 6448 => 0.5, 22.4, 22.1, 22.1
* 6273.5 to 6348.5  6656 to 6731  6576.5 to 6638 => -1.3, 22.5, 22.7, 22.1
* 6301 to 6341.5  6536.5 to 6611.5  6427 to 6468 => 0.2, 22.4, 22.1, 22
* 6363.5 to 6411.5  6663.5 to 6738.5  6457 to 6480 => 0.2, 22.3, 22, 22.1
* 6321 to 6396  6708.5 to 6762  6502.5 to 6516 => -0.7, 22.4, 23.4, 22.1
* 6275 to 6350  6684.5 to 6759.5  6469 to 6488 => 0.1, 22.5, 22.2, 22.2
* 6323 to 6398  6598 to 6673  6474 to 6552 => 0.0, 22.4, 22.5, 22.5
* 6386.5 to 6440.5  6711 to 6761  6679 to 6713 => -0.4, 22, 22.3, 22.1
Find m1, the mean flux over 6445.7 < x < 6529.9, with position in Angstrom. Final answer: 22.3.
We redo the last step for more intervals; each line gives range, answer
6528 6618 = 22.2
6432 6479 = 22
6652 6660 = 22.3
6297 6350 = 22.4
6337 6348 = 22.6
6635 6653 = 22.3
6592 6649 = 22.7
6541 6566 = 21.5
